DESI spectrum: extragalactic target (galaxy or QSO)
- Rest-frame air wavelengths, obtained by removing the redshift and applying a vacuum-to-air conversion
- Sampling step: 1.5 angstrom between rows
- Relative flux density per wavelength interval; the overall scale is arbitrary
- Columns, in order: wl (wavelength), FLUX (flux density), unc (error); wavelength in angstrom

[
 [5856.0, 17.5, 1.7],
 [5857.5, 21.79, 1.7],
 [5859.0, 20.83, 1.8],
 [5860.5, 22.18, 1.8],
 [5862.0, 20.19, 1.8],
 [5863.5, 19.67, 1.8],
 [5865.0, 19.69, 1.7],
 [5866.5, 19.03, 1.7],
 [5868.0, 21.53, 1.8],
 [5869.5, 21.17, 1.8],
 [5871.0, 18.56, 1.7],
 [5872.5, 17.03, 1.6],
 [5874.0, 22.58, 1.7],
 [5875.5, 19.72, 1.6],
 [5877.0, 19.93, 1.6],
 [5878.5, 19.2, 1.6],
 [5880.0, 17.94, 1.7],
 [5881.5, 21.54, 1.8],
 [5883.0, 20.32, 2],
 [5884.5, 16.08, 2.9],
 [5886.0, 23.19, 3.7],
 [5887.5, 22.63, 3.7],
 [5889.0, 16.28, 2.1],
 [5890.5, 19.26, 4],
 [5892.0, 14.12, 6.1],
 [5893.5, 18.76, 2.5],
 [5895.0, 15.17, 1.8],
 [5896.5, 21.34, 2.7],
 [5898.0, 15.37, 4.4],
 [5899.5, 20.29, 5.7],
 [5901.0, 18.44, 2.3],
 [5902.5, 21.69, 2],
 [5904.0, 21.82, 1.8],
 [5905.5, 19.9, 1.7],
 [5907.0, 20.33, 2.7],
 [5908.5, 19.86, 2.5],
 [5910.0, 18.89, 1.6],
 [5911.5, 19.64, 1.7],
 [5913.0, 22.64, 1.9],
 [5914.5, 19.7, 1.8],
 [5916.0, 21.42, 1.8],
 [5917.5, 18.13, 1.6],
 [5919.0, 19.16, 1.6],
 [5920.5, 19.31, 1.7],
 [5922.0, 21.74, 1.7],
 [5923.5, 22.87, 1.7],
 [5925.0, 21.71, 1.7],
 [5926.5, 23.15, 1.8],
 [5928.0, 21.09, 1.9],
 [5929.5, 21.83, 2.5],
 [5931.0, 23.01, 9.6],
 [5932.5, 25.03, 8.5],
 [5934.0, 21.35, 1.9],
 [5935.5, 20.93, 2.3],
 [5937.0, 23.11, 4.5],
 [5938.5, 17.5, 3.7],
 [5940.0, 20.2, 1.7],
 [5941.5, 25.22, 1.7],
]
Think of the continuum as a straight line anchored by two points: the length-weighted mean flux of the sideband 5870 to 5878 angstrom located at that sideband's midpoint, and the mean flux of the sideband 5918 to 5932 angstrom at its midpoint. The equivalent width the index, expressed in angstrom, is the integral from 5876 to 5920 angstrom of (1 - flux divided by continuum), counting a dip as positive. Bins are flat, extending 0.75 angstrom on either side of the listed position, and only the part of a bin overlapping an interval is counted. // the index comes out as 2.35 angstrom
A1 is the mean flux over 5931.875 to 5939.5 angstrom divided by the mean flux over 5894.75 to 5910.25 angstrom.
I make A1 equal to 1.1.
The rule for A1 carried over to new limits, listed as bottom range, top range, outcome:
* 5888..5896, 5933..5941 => 1.23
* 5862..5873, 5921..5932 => 1.13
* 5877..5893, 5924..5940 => 1.14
